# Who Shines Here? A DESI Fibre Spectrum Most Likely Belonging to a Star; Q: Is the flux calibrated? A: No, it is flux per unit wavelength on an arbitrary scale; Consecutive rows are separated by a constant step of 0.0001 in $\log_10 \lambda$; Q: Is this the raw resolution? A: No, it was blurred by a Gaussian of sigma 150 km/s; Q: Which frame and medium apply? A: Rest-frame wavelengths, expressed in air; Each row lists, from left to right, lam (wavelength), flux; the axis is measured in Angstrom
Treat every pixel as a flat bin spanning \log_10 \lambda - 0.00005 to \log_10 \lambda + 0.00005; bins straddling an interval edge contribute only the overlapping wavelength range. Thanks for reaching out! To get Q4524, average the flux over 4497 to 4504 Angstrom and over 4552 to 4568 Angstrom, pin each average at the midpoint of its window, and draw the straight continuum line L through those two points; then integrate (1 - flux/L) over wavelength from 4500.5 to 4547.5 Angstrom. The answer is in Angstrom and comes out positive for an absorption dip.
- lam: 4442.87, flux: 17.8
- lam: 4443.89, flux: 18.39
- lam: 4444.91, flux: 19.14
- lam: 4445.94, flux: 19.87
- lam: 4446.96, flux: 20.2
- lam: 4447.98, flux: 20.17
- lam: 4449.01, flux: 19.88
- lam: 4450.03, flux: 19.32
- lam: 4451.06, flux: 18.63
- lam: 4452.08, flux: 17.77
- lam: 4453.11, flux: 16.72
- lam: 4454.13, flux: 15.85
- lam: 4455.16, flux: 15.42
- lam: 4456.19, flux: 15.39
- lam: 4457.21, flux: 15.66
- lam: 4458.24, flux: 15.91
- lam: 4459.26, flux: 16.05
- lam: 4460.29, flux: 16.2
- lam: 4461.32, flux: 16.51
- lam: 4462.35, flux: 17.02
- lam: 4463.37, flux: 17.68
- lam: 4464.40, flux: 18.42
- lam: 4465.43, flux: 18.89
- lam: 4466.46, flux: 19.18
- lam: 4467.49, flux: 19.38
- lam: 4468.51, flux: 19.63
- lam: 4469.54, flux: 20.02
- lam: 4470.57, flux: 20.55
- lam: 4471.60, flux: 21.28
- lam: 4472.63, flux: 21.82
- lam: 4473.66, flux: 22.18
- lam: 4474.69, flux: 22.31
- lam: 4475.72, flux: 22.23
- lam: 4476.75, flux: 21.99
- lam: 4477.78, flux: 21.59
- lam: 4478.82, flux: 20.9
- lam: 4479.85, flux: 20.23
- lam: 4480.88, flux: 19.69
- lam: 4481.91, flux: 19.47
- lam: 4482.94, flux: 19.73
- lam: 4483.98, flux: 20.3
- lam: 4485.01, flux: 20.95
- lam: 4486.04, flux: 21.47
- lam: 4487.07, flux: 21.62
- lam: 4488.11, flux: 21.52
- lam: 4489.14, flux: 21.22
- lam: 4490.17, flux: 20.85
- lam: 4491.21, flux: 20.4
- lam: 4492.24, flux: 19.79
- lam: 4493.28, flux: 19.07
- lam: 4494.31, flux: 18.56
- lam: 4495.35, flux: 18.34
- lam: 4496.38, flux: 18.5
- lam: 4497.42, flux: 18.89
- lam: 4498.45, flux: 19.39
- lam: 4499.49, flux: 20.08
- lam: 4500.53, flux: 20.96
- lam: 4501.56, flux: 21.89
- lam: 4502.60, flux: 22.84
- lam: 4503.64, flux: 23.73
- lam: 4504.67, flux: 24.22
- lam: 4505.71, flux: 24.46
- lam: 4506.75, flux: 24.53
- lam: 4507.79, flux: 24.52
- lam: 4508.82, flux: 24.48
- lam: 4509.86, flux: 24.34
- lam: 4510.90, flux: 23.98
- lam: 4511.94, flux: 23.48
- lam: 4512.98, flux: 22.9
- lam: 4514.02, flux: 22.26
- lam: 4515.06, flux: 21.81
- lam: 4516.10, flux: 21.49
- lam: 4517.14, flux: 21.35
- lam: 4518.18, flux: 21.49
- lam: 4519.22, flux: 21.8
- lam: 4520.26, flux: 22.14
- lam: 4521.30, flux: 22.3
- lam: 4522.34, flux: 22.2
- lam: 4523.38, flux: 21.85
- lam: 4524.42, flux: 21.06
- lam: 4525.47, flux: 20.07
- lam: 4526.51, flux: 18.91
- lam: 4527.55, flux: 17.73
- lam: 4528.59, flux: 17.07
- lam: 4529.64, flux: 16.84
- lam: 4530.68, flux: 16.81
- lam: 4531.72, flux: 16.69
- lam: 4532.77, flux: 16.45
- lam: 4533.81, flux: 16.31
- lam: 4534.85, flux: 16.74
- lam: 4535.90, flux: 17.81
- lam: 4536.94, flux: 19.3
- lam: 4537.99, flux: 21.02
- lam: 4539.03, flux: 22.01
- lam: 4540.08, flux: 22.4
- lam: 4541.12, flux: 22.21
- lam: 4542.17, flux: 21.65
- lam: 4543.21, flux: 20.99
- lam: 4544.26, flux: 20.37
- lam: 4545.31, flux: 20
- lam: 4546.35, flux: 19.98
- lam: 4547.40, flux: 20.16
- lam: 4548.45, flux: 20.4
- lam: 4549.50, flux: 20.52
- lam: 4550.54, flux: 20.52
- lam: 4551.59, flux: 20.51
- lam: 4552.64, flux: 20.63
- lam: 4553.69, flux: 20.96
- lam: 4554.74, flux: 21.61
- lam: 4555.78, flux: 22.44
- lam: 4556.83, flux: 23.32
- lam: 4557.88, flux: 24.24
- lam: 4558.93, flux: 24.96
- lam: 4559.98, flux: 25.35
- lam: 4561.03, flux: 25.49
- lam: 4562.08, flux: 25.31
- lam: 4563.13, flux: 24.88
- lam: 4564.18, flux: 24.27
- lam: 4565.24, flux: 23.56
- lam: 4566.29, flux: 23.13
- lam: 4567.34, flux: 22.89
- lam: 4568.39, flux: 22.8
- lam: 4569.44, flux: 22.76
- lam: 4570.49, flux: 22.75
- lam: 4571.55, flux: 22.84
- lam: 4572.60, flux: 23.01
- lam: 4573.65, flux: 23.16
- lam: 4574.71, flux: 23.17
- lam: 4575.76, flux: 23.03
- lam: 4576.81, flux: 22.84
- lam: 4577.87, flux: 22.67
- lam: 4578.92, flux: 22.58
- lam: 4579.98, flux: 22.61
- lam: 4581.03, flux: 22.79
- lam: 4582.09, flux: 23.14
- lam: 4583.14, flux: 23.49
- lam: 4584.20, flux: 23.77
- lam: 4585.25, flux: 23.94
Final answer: 2.0 Angstrom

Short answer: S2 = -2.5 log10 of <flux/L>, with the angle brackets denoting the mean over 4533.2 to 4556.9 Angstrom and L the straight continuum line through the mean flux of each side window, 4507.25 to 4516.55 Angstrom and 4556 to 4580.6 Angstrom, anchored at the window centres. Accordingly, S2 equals 0.15 mag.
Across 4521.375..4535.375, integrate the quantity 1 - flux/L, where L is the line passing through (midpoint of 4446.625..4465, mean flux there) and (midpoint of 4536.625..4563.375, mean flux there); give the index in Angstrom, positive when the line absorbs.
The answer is 1.6 Angstrom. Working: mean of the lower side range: 17.4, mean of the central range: 18.5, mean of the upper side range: 22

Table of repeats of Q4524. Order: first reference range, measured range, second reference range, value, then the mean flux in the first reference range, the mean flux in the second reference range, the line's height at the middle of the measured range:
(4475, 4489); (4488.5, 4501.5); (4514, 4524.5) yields 0.9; 20.9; 21.8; 21.2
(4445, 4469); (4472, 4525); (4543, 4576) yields -4.9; 17.8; 22.5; 19.7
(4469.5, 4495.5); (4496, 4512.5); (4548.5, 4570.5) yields -0.9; 20.7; 23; 21.4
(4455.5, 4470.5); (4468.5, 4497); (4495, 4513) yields -1.1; 17.6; 22.3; 19.9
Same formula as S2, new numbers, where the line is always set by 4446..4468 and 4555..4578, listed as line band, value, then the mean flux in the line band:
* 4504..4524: -0.11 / 22.9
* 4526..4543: 0.16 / 18.8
